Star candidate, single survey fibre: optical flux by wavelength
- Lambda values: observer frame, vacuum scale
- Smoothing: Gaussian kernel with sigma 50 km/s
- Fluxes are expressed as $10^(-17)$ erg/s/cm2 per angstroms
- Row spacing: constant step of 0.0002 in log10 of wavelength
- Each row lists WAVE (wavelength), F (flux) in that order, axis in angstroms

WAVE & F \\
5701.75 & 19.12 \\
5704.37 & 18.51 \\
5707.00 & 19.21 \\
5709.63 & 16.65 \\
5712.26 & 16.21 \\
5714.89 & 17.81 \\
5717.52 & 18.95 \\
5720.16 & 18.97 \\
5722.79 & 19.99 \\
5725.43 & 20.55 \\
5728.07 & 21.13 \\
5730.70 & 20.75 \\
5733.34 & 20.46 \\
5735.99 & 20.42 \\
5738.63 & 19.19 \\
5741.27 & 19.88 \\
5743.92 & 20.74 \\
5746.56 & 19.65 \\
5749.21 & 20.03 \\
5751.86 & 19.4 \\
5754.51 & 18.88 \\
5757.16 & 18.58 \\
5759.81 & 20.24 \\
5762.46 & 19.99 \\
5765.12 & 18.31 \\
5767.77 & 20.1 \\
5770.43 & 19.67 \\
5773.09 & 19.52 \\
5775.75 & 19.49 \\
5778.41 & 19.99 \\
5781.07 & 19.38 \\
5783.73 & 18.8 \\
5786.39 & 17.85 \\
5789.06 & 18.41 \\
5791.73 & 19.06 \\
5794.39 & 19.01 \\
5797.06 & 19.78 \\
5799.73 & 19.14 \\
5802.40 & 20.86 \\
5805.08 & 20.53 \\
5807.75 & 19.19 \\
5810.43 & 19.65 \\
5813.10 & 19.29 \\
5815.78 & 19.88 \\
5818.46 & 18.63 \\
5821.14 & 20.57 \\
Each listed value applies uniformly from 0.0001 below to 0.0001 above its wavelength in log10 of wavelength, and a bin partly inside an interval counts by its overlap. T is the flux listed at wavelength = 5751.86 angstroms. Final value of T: 19.4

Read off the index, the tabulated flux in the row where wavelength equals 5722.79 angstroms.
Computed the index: 19.99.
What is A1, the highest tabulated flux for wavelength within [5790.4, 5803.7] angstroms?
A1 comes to 20.86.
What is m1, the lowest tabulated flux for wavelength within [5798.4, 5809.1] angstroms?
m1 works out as 19.14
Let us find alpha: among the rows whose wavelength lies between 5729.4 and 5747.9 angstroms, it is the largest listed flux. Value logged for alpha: 20.75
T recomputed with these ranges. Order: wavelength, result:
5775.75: 19.49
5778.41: 19.99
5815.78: 19.88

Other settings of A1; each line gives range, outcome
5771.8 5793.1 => 19.99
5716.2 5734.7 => 21.13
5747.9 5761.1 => 20.24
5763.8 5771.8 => 20.1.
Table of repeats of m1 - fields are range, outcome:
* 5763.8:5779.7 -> 18.31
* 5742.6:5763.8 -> 18.58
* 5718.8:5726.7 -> 18.97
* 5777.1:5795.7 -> 17.85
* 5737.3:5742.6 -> 19.19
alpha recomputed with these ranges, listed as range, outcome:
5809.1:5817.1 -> 19.88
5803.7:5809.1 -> 20.53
